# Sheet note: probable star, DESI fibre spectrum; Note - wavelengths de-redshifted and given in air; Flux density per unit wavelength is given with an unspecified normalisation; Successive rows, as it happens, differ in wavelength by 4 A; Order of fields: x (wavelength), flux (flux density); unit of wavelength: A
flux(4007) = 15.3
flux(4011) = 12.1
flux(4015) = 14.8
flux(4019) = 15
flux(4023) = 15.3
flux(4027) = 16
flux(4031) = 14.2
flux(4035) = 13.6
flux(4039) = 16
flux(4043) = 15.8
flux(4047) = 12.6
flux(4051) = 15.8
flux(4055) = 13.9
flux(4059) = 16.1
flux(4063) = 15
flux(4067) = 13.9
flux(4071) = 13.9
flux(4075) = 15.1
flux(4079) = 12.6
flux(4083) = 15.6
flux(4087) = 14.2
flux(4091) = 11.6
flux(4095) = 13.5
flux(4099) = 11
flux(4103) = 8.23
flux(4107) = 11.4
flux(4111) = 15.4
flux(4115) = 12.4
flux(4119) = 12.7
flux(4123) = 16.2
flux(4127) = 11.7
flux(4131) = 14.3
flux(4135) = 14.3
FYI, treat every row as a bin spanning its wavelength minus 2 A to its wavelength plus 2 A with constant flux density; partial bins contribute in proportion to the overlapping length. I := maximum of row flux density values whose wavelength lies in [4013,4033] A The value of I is 16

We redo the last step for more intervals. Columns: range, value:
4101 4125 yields 16.2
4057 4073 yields 16.1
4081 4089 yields 15.6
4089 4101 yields 13.5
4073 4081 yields 15.1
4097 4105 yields 11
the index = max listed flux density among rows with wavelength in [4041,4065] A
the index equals 16.1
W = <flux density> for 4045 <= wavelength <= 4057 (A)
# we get 14.1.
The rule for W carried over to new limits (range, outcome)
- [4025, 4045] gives 15.1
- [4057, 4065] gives 15.6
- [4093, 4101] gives 12.2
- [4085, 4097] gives 13.1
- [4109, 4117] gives 13.9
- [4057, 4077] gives 14.8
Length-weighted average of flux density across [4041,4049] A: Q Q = 14.2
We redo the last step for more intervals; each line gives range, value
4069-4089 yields 14.3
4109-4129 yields 13.7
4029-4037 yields 13.9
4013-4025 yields 15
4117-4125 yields 14.4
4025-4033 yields 15.1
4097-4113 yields 11.5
